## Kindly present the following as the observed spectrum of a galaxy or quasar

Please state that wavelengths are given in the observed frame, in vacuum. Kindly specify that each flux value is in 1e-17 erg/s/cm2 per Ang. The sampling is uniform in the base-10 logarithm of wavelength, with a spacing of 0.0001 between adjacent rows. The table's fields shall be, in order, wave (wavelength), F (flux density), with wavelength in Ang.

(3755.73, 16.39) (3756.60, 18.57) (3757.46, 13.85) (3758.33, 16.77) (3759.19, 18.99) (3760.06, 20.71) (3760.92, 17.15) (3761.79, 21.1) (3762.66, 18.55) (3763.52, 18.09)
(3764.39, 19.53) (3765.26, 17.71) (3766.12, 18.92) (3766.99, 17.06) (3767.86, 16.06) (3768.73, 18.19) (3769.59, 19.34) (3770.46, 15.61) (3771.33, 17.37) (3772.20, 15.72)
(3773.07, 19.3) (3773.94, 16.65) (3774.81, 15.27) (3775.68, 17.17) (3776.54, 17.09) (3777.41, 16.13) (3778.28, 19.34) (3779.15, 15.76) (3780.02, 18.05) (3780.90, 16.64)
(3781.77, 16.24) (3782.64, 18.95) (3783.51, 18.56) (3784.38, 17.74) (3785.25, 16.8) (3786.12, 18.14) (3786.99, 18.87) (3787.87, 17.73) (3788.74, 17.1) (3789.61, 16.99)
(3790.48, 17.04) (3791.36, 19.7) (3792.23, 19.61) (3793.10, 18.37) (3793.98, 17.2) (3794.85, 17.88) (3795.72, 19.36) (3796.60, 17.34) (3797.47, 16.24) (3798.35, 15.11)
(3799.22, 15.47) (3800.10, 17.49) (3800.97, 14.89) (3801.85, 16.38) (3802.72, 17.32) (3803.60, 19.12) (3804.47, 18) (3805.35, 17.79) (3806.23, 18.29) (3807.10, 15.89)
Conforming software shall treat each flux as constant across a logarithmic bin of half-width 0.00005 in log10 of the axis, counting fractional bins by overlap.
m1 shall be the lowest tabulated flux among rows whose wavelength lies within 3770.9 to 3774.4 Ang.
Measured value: 15.72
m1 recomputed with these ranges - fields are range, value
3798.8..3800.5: 15.47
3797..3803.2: 14.89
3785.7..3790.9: 16.99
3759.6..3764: 17.15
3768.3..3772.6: 15.61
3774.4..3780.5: 15.27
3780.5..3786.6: 16.24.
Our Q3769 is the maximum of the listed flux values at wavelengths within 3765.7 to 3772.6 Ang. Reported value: 19.34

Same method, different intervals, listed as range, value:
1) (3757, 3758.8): 16.77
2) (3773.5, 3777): 17.17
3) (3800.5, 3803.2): 17.32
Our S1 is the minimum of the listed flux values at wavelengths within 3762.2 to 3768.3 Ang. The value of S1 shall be 16.06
